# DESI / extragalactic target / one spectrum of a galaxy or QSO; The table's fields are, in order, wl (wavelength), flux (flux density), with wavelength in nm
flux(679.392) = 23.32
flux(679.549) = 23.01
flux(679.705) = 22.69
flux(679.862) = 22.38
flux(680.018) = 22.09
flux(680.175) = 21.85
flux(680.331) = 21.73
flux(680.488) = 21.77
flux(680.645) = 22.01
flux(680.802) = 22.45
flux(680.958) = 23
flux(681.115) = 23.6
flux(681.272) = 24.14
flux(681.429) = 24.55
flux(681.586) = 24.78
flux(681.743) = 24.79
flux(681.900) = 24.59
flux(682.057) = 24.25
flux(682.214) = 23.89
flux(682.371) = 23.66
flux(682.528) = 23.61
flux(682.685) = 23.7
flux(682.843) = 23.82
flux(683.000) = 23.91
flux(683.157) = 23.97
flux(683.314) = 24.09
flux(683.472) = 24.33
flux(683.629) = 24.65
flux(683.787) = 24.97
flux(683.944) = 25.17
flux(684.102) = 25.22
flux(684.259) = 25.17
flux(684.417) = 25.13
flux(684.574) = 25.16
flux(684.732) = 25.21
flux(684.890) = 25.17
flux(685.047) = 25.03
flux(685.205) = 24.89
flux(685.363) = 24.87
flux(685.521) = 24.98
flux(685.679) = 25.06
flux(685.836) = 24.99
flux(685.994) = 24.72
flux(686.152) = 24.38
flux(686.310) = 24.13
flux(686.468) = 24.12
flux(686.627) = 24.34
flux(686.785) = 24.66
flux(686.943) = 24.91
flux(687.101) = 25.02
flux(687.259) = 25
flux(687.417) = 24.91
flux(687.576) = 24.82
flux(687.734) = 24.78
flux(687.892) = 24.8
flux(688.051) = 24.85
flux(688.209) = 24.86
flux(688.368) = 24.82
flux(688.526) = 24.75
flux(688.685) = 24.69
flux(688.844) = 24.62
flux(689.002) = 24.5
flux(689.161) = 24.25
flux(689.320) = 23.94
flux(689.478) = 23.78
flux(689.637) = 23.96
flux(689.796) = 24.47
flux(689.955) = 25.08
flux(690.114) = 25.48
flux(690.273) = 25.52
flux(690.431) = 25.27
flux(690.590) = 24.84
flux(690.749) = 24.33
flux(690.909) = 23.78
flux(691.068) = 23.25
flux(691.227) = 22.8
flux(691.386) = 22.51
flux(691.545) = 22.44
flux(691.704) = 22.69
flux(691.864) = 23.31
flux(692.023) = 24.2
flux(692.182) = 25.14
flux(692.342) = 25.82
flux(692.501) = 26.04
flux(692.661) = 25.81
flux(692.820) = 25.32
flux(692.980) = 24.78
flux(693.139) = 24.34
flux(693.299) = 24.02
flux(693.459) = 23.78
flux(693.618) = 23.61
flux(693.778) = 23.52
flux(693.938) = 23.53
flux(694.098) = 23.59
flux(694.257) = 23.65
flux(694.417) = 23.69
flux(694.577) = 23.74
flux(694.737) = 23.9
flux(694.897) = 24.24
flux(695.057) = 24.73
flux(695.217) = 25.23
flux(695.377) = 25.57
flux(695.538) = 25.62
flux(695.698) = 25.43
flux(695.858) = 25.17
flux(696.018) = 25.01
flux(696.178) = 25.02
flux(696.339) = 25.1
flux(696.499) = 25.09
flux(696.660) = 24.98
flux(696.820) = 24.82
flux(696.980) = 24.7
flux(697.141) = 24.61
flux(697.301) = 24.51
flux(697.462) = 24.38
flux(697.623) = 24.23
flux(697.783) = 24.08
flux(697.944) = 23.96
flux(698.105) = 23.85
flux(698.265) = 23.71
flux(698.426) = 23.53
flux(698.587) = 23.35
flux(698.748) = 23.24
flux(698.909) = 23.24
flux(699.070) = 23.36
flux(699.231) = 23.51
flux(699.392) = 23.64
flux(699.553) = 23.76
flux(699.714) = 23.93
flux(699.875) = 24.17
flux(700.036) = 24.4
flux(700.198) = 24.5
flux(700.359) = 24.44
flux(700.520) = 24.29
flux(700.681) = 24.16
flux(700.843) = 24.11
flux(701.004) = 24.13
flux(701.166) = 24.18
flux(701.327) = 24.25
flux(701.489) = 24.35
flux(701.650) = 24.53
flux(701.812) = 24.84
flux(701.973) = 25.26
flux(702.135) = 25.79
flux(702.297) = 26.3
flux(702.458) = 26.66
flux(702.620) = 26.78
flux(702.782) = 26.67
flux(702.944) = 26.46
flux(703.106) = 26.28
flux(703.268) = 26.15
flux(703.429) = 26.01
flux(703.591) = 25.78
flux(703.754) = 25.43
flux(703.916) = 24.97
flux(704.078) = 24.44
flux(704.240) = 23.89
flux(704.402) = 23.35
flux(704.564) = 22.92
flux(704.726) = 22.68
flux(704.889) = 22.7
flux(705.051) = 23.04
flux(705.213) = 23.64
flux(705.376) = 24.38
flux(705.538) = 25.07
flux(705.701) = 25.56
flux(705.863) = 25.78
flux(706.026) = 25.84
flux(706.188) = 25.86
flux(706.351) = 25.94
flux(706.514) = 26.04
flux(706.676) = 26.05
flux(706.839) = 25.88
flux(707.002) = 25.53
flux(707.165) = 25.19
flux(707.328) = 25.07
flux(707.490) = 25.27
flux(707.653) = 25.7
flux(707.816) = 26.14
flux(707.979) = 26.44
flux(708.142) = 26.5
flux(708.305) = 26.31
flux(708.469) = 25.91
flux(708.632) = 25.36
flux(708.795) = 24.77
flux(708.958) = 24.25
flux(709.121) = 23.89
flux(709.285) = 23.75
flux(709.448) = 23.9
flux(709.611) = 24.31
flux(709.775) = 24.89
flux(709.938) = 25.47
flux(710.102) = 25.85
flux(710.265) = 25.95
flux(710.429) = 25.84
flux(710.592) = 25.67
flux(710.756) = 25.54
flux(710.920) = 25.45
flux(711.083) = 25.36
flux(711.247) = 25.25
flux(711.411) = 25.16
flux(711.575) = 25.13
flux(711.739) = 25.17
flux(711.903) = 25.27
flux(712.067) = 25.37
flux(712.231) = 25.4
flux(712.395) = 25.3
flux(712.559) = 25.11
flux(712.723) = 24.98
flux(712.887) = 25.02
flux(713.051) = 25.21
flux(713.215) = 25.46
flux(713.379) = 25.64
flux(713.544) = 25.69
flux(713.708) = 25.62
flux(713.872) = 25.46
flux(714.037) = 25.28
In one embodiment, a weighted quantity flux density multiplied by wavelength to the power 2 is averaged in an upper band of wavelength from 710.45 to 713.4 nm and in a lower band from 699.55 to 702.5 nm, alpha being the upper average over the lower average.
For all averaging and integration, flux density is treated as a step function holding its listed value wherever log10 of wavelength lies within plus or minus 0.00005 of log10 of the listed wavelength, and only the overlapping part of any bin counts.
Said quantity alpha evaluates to 1.06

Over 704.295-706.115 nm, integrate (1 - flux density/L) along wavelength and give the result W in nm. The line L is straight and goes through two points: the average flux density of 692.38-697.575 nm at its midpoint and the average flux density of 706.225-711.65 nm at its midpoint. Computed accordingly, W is 0.08 nm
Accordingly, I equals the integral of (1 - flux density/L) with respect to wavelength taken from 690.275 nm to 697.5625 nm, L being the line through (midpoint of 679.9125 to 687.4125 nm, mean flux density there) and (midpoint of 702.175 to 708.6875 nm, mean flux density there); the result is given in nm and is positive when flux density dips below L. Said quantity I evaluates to 0.10 nm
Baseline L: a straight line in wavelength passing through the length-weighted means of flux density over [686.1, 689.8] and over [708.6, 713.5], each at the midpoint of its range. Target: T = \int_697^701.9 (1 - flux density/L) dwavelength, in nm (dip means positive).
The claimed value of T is 0.16 nm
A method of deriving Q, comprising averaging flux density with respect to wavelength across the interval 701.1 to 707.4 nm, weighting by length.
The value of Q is 25.1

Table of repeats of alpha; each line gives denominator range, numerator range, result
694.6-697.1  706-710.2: 1.05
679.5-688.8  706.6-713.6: 1.13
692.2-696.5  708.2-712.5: 1.07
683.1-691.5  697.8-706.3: 1.04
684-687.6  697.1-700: 0.99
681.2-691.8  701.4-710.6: 1.09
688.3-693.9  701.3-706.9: 1.07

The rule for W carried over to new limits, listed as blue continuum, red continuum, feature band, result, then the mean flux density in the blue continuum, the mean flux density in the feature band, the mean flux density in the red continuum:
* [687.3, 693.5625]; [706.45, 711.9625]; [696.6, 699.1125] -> 0.08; 24.4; 24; 25.4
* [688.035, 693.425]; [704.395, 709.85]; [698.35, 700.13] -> 0.07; 24.4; 23.6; 25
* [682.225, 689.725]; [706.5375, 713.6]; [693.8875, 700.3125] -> 0.17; 24.6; 24.3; 25.3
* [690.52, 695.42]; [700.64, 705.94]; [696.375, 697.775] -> -0.01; 24.1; 24.7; 24.9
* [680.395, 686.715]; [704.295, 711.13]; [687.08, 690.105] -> -0.02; 24.3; 24.6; 25.1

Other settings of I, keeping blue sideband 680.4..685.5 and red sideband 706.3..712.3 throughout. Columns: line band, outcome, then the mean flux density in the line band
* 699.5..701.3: 0.057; 24.2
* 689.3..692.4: 0.057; 24.1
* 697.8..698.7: 0.044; 23.7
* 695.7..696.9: -0.012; 25.1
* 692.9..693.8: 0.024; 24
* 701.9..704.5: -0.053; 25.6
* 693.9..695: 0.042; 23.8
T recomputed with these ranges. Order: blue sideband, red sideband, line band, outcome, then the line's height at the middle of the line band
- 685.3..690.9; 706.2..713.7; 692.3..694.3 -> 0.03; 24.8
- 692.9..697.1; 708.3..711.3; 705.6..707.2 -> -0.05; 25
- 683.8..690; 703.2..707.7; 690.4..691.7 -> 0.07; 24.8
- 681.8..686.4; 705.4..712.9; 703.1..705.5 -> 0.08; 25.2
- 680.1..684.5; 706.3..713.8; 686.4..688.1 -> -0.04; 24.2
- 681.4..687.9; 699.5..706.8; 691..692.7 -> 0.05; 24.7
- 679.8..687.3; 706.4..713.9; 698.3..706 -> 0.14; 25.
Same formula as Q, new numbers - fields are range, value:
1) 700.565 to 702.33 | 24.7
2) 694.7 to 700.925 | 24.3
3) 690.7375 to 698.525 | 24.3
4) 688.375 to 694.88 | 24.2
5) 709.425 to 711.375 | 25.3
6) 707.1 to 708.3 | 25.8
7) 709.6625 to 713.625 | 25.4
